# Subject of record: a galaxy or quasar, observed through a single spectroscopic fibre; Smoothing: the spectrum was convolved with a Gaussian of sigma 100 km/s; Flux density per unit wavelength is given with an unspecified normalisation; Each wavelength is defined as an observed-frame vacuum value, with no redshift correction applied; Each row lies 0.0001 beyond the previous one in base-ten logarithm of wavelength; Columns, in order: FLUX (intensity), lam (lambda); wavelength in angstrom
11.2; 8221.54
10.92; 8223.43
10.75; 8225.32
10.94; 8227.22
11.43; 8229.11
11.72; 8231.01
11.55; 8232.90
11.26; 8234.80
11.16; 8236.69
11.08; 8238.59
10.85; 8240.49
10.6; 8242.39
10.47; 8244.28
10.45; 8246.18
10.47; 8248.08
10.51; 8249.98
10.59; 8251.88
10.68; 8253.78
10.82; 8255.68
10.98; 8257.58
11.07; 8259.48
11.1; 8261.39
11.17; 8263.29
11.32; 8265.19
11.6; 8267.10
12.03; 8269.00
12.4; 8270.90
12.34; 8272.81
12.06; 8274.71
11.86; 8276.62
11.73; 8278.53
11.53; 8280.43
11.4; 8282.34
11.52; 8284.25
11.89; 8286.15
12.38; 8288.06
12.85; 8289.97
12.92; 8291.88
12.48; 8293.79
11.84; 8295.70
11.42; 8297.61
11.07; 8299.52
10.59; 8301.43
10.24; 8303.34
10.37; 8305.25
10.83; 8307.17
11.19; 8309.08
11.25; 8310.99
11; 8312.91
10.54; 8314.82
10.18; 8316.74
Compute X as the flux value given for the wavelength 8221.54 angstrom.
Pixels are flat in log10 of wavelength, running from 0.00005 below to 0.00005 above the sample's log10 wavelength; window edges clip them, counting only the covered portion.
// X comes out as 11.2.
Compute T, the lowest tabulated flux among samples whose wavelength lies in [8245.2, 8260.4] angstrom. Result 10.45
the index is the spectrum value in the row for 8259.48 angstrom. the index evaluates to 11.07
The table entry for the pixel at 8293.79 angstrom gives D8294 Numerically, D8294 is 12.48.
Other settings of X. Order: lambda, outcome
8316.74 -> 10.18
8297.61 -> 11.42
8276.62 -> 11.86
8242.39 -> 10.6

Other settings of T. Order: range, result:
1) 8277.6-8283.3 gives 11.4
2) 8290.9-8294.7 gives 12.48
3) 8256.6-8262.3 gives 10.98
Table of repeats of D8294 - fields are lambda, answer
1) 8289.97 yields 12.85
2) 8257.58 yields 10.98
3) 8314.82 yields 10.54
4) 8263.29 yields 11.17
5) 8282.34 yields 11.4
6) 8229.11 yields 11.43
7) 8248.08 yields 10.47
